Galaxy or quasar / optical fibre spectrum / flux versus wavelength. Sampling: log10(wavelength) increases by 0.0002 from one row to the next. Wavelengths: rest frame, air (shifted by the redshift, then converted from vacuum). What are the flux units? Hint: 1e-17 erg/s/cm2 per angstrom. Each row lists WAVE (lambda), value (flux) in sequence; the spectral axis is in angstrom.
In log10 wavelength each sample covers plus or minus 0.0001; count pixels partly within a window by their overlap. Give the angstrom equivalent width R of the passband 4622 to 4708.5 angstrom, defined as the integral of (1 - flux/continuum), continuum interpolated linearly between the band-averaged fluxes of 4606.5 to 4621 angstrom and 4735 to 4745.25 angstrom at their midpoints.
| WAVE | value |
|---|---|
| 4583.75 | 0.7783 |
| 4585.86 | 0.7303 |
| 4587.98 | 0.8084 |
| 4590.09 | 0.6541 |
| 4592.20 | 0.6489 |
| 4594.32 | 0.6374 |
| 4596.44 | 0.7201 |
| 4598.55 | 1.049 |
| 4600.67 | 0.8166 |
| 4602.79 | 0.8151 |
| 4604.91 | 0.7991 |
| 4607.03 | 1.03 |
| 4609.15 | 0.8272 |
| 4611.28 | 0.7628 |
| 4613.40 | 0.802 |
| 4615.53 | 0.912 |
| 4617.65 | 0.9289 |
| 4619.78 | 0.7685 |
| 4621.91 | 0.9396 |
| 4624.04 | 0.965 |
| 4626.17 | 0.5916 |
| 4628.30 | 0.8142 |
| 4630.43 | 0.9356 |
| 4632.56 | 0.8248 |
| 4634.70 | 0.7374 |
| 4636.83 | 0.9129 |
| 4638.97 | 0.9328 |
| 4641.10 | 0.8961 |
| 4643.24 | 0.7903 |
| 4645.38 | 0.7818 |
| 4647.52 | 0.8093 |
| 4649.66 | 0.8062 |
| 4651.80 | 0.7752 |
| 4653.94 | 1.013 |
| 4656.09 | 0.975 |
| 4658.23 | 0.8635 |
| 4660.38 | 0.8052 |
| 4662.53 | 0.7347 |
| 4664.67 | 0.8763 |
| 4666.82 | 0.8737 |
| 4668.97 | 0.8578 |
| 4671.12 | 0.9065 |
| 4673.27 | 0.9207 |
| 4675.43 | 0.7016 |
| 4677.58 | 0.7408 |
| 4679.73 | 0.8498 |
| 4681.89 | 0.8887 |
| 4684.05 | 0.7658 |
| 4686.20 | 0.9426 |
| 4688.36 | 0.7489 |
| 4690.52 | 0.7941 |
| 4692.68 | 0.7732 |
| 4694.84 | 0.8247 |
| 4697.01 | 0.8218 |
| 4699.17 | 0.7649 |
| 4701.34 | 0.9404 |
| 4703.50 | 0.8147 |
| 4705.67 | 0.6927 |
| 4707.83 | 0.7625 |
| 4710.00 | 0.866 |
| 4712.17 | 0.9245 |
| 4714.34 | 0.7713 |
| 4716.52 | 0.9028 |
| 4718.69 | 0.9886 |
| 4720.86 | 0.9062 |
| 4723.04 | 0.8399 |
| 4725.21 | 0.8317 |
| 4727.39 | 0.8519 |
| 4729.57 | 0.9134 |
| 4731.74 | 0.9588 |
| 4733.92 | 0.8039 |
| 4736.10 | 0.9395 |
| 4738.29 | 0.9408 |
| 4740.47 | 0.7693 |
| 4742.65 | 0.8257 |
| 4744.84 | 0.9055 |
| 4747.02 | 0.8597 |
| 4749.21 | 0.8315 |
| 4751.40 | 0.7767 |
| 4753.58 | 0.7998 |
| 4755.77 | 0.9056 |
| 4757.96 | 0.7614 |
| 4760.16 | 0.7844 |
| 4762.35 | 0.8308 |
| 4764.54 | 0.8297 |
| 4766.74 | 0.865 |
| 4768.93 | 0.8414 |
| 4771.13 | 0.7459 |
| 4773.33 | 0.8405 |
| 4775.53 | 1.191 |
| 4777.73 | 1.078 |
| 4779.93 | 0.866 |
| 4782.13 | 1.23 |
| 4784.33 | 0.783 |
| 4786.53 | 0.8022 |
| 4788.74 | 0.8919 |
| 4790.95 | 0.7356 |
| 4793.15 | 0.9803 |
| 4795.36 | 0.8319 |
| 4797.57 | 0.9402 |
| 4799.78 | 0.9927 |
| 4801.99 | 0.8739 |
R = 3.1 angstrom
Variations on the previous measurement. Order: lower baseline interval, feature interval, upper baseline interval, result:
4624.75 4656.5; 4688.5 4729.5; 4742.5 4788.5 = 1.0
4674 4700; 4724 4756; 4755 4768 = -1.5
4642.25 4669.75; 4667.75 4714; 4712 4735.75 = 2.1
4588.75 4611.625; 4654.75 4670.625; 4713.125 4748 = -0.5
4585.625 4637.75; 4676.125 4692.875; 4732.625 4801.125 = 0.7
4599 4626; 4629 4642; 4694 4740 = -0.2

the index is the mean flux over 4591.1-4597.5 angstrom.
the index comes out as 0.67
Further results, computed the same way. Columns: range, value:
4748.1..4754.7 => 0.803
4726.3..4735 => 0.882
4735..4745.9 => 0.875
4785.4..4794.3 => 0.852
